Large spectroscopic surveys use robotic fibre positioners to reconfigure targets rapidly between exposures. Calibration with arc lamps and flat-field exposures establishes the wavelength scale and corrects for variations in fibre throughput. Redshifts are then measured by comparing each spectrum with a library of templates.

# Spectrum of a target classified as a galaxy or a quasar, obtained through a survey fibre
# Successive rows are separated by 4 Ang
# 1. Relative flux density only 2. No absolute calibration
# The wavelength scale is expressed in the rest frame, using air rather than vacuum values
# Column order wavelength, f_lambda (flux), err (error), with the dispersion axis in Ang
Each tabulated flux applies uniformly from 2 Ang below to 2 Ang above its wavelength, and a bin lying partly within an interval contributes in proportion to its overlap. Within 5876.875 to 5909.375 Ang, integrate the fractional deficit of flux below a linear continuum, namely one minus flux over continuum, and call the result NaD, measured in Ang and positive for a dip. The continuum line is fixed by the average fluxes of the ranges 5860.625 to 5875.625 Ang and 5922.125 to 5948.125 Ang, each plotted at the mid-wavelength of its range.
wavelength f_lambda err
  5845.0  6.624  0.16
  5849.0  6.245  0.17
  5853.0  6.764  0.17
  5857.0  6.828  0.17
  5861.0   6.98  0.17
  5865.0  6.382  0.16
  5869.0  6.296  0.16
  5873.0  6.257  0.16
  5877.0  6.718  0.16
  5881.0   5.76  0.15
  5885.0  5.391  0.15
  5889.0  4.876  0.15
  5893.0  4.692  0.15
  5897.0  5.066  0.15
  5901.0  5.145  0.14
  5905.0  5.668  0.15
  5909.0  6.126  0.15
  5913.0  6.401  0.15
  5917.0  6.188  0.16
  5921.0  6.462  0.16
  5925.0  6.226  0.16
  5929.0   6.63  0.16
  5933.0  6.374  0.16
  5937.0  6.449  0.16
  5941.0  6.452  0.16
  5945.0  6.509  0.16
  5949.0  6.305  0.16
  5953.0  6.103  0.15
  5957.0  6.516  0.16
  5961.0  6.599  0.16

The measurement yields 5.3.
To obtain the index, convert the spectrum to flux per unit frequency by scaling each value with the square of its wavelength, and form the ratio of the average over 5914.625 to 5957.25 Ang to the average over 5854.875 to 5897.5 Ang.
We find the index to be 1.09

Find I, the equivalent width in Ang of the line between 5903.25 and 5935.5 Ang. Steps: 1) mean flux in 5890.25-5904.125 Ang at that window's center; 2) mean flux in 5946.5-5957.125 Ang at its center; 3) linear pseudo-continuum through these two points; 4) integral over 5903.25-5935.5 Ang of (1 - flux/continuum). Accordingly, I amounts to -4.3 Ang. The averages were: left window 5.02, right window 6.28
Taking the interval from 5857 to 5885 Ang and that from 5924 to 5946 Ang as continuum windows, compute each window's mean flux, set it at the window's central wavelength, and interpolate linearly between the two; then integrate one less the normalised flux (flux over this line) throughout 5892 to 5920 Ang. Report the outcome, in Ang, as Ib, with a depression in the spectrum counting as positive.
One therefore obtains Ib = 3.2 Ang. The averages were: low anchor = 6.36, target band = 5.68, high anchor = 6.45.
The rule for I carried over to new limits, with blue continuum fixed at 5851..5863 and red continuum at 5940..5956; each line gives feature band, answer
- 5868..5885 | 1.5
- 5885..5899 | 3.6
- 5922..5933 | 0.1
